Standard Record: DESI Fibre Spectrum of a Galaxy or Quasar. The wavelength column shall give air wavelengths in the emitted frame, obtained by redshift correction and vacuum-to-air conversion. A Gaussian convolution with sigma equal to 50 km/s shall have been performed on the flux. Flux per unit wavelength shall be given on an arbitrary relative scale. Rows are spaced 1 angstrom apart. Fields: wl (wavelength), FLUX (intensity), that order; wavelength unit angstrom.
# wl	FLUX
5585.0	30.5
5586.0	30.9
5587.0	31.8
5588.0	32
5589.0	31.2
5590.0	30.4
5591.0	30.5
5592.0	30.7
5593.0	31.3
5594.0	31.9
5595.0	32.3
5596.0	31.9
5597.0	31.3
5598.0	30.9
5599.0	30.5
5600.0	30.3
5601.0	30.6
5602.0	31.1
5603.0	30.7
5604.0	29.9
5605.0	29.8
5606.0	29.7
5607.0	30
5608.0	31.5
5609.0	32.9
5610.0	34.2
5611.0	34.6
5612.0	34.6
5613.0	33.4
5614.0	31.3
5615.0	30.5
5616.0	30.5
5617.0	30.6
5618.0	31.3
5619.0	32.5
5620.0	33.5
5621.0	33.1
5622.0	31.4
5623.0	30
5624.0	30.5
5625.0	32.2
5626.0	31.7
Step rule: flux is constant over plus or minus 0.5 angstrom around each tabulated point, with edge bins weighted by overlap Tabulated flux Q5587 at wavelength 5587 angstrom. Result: 31.8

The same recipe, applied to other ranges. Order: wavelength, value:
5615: 30.5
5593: 31.3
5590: 30.4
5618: 31.3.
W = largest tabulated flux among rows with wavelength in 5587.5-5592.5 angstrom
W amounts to 32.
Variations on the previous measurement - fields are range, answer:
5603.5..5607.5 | 30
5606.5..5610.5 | 34.2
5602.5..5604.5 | 30.7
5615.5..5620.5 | 33.5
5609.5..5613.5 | 34.6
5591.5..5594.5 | 31.9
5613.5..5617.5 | 31.3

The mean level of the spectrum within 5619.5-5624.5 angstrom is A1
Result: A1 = 31.7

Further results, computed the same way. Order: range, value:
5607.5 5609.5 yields 32.2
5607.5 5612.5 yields 33.6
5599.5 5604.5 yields 30.5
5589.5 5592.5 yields 30.5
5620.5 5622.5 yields 32.2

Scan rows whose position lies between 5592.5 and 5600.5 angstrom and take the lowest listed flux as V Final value 30.3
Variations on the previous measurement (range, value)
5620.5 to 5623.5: 30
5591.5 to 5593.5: 30.7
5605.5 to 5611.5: 29.7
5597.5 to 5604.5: 29.9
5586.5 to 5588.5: 31.8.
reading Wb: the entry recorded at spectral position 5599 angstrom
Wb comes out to 30.5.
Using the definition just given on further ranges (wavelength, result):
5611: 34.6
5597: 31.3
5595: 32.3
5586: 30.9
